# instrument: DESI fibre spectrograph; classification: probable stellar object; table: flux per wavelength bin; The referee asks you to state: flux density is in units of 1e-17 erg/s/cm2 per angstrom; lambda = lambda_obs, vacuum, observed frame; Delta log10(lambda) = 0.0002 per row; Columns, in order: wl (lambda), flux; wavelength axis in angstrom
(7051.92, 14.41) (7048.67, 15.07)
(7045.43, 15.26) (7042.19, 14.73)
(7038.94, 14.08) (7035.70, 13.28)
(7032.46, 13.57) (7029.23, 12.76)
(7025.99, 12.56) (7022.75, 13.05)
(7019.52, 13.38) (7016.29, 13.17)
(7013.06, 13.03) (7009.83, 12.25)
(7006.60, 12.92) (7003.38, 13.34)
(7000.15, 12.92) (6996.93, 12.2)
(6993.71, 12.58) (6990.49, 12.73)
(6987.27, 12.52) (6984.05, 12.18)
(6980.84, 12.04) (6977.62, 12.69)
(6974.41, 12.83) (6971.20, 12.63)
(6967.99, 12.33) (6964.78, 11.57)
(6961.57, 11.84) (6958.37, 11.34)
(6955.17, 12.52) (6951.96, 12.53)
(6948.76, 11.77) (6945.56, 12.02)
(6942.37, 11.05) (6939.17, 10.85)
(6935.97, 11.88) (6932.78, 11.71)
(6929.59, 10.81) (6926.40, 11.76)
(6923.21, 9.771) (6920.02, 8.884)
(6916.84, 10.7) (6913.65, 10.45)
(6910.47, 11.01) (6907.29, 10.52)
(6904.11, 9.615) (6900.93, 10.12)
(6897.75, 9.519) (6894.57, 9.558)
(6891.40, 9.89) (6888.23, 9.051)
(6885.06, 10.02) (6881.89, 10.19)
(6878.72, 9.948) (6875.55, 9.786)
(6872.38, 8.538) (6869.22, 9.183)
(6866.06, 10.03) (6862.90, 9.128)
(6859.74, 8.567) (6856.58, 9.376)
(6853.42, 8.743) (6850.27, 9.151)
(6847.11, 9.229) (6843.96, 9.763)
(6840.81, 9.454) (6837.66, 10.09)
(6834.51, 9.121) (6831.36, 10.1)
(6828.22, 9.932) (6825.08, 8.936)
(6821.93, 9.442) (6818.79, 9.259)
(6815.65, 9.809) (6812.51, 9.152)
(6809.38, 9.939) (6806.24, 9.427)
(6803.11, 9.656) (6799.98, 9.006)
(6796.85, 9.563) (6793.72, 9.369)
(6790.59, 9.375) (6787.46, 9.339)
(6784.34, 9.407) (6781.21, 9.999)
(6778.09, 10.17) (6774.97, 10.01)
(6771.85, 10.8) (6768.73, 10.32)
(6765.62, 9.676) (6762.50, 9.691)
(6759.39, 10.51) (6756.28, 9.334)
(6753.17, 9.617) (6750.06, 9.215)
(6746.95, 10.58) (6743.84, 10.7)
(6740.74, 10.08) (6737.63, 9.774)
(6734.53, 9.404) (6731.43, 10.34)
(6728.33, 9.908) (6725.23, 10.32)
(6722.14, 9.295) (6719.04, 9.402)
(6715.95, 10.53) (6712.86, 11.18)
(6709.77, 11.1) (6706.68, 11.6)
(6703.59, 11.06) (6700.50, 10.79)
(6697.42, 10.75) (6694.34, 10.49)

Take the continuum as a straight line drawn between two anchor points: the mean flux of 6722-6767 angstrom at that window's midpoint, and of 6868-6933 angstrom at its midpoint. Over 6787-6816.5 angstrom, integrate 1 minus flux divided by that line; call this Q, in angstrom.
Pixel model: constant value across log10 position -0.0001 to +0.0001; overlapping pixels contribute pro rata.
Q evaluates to 1.5 angstrom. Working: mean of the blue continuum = 9.92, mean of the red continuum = 10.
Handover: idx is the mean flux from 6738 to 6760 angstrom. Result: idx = 9.97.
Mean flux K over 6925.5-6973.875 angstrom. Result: 11.8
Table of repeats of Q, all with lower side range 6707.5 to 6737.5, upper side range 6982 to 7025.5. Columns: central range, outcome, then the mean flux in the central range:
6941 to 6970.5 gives 1.01 angstrom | 11.9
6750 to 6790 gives 2.84 angstrom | 9.87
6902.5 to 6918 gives 1.90 angstrom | 10.5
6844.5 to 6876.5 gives 6.36 angstrom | 9.18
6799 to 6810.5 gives 1.50 angstrom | 9.52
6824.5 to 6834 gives 1.27 angstrom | 9.68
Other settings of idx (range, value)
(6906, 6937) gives 10.7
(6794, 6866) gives 9.41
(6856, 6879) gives 9.28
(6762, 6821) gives 9.68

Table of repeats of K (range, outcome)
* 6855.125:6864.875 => 9.06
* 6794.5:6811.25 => 9.51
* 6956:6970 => 11.8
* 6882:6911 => 9.9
